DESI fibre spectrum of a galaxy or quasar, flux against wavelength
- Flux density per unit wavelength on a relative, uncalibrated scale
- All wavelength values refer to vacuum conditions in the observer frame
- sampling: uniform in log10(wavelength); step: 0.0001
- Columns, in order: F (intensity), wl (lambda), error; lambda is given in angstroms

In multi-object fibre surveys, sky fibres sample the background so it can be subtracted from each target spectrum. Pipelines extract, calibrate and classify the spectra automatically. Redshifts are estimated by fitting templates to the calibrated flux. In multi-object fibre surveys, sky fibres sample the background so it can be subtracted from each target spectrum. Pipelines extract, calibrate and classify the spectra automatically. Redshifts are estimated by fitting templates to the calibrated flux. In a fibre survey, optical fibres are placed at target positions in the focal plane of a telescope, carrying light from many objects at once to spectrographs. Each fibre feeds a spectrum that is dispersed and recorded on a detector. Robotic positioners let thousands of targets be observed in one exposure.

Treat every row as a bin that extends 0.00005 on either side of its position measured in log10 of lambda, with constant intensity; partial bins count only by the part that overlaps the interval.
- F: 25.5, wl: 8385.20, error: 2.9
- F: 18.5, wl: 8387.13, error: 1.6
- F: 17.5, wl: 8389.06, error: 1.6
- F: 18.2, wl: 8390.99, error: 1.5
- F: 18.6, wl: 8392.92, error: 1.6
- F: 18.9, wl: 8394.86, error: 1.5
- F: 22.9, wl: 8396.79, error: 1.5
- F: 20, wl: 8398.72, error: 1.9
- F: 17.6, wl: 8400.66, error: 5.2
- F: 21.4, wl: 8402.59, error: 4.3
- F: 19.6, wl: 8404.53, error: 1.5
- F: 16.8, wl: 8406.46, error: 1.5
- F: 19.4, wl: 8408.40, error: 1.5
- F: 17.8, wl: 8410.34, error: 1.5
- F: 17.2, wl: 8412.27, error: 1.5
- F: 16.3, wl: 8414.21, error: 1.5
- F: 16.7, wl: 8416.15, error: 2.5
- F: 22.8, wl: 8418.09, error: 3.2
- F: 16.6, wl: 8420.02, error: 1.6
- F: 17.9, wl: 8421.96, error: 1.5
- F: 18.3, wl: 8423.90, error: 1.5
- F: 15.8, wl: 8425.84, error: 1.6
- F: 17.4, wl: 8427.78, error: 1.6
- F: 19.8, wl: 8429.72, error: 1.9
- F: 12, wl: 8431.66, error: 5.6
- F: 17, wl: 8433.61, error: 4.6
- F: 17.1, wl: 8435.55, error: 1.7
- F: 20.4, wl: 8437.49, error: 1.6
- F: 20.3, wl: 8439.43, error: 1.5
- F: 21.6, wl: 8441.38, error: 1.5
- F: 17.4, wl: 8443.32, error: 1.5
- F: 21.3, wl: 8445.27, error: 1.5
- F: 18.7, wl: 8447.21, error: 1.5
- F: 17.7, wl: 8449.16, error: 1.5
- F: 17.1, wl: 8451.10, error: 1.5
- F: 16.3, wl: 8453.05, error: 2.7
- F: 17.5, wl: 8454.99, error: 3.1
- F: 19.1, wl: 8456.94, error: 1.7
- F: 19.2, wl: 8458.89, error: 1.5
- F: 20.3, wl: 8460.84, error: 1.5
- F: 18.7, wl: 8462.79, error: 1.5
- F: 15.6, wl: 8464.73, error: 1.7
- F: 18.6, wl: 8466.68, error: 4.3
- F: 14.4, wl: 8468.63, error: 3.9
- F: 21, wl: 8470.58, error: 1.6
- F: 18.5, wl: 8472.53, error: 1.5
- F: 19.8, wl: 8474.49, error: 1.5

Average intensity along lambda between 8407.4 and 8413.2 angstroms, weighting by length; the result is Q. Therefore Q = 18.1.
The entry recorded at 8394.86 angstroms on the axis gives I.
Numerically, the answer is 18.9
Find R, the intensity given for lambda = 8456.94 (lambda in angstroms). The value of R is 19.1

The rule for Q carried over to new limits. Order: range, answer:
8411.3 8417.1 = 16.7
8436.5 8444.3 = 19.9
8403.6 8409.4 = 18.6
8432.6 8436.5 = 17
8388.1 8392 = 17.9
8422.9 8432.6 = 16.7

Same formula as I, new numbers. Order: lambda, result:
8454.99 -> 17.5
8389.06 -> 17.5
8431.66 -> 12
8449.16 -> 17.7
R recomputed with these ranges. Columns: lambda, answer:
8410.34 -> 17.8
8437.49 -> 20.4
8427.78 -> 17.4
